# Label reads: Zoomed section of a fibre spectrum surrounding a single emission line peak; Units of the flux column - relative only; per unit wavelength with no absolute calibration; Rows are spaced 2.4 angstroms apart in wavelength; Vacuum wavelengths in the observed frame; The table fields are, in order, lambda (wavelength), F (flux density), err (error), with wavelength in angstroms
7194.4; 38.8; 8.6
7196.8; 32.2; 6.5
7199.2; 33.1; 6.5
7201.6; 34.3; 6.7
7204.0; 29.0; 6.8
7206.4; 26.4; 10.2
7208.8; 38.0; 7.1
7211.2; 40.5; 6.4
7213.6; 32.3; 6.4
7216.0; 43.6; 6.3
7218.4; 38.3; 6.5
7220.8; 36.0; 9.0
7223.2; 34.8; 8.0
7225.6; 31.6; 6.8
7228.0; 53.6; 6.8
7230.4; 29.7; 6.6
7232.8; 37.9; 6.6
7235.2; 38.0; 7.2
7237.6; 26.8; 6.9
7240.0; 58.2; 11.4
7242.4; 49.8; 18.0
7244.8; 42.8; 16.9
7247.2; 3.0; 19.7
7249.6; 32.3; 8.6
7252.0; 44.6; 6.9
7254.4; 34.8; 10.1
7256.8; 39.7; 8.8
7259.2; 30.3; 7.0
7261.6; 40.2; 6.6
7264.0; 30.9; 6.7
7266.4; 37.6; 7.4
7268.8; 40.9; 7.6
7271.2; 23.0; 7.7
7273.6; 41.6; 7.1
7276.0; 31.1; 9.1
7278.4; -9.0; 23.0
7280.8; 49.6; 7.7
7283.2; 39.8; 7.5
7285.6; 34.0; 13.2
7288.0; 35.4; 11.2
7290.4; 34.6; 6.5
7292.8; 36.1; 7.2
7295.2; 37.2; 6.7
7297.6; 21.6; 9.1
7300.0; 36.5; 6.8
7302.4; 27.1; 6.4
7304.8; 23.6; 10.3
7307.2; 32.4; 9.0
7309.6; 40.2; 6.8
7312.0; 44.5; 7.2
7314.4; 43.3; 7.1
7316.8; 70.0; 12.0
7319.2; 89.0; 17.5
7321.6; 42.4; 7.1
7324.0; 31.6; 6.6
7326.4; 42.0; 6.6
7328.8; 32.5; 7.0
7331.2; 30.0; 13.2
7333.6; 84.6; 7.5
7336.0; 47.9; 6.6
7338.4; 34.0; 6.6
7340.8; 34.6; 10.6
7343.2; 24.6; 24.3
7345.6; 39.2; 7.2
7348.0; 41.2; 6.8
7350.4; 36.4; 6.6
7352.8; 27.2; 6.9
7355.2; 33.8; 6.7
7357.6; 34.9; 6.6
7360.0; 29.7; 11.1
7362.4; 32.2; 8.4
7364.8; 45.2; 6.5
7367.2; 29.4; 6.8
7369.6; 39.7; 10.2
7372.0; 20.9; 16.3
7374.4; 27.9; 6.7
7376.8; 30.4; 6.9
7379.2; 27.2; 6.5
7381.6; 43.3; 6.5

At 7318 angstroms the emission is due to [S II] 6716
